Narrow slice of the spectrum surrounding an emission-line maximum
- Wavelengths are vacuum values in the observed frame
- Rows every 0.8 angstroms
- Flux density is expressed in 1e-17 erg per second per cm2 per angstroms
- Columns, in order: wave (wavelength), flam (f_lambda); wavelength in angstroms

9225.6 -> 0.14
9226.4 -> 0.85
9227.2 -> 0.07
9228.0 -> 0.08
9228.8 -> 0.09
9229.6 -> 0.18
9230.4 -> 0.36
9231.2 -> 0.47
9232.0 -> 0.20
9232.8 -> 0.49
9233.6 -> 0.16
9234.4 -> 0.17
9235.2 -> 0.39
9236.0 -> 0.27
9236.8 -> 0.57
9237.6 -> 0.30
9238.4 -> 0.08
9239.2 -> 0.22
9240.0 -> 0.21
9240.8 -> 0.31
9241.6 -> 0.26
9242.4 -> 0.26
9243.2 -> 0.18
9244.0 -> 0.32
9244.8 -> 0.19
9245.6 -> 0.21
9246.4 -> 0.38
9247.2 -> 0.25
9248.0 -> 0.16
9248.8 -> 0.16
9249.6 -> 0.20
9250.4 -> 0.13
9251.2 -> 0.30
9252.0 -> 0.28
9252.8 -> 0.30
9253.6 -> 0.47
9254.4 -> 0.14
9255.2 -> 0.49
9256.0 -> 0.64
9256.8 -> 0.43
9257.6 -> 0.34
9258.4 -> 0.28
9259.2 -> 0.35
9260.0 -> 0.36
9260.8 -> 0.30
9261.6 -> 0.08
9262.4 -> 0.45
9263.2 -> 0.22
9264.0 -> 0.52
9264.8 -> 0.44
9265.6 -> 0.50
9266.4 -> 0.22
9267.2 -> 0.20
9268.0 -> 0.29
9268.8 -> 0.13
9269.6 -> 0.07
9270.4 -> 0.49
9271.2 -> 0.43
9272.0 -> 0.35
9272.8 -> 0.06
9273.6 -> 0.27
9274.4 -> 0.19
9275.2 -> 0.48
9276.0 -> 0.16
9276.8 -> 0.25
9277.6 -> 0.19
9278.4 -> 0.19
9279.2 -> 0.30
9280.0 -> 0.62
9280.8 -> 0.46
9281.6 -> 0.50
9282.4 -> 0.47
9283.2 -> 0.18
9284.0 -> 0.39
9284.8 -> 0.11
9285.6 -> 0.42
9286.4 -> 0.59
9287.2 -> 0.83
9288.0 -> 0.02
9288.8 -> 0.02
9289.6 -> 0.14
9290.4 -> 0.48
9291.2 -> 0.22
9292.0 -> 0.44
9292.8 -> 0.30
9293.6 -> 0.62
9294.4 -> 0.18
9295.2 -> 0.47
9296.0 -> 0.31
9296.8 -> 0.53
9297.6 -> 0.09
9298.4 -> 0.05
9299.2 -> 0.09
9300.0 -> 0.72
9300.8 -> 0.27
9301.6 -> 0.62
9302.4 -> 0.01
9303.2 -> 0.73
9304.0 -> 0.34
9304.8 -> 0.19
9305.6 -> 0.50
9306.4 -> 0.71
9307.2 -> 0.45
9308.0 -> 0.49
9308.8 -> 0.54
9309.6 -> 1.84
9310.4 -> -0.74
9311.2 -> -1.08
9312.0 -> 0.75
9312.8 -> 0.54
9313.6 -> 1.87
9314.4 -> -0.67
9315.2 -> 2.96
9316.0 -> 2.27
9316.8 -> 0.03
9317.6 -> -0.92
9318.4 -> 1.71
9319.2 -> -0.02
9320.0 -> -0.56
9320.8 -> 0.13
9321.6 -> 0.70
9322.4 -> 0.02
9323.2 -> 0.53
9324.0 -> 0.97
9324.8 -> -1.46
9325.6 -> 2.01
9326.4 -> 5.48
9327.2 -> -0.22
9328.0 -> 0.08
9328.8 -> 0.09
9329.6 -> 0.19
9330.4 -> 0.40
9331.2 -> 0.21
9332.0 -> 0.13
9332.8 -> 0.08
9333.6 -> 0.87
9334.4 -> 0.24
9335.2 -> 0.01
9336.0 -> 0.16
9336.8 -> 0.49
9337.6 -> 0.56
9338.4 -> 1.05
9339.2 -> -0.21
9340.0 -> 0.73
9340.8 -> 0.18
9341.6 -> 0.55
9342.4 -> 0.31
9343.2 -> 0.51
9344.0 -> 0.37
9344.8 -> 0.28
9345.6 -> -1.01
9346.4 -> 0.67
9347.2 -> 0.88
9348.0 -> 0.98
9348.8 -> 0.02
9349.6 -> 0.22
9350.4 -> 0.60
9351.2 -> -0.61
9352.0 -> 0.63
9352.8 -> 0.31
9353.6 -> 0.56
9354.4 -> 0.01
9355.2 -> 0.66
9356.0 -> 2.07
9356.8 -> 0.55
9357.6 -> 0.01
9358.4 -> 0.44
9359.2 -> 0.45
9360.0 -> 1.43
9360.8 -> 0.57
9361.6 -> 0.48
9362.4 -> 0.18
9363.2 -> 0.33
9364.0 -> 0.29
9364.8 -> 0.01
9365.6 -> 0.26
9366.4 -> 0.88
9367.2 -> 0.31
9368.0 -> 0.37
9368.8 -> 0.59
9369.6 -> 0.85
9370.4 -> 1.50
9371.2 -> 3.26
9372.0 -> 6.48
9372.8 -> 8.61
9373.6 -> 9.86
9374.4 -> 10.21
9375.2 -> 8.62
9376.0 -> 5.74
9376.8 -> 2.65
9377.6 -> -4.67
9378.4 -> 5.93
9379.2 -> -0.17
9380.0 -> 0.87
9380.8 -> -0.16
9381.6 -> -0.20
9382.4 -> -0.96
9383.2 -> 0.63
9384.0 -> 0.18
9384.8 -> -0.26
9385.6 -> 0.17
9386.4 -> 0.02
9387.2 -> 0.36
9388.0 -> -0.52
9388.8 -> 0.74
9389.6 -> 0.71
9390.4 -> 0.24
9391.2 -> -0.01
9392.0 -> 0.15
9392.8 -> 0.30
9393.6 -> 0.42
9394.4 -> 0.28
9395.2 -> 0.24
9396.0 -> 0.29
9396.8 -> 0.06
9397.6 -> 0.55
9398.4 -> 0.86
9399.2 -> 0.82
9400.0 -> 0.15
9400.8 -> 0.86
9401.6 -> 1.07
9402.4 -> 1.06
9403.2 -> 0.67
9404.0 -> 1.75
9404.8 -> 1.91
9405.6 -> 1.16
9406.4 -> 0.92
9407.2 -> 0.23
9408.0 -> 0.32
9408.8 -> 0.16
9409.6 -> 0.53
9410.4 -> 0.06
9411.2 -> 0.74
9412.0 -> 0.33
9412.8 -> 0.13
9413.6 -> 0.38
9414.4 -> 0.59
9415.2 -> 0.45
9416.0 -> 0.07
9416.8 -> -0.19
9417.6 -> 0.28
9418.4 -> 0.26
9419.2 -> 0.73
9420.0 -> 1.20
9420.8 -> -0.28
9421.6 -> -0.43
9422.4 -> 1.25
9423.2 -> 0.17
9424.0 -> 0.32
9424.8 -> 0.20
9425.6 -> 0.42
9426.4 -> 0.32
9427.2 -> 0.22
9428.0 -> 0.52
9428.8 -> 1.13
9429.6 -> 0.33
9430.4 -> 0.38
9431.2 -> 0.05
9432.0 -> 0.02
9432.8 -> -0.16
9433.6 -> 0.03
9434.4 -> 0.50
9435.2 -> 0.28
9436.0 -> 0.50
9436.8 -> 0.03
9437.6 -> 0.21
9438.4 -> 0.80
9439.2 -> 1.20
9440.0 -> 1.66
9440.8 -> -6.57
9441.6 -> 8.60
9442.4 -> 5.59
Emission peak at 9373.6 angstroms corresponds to H-alpha 6563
